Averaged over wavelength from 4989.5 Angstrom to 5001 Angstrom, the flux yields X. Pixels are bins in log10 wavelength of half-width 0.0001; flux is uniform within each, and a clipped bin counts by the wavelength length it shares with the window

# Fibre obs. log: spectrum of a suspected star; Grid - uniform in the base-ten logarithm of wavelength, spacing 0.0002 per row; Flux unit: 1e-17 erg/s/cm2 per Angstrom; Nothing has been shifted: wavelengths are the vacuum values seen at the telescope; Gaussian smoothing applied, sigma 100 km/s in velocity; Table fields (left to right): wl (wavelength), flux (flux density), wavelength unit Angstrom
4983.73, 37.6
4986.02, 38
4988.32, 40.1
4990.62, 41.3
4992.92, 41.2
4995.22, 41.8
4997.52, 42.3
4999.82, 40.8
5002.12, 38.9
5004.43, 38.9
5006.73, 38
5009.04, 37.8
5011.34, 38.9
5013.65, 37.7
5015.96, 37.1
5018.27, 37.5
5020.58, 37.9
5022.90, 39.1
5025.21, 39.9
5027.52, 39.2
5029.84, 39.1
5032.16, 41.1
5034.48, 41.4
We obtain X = 41.5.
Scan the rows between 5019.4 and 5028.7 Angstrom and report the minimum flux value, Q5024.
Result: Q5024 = 37.9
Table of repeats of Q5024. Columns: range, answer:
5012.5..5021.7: 37.1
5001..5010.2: 37.8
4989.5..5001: 40.8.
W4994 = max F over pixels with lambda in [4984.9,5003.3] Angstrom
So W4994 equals 42.3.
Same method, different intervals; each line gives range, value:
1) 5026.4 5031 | 39.2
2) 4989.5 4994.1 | 41.3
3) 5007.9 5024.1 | 39.1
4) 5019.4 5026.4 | 39.9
